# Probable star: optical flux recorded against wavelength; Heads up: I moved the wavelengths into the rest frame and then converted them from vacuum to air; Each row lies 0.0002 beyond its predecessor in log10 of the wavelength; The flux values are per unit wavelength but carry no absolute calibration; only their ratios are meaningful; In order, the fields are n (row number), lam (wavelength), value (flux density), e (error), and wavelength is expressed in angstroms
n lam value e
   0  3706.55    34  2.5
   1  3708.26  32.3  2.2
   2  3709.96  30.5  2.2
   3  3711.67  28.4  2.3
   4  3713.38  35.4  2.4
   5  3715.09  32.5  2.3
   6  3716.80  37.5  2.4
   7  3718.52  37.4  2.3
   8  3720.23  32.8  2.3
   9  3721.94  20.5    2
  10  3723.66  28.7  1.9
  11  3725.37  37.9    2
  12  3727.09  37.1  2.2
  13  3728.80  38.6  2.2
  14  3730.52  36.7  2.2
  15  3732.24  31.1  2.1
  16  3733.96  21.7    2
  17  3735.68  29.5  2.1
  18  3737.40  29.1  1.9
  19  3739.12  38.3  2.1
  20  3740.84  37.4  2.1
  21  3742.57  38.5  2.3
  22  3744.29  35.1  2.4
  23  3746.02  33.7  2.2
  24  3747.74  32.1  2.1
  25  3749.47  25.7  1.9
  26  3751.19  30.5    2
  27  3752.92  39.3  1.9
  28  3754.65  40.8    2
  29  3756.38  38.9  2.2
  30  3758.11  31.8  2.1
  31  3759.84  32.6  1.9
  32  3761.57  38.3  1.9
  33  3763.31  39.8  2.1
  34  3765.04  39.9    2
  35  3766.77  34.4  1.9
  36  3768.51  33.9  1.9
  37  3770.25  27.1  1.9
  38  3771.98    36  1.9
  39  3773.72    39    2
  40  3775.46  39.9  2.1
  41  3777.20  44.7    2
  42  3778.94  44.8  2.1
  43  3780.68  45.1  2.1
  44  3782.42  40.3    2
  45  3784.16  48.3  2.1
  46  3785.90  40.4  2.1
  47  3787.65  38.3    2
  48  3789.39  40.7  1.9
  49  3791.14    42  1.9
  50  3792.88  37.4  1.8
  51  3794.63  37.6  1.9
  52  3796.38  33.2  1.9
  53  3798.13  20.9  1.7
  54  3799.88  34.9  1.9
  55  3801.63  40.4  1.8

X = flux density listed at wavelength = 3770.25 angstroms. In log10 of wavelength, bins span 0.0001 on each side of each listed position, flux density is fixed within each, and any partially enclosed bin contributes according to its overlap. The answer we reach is 27.1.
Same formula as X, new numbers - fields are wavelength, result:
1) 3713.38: 35.4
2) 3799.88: 34.9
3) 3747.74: 32.1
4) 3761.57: 38.3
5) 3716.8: 37.5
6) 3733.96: 21.7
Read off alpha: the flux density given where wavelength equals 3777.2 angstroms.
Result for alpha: 44.7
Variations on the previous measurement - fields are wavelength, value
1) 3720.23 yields 32.8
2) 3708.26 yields 32.3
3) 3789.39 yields 40.7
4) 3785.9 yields 40.4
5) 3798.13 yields 20.9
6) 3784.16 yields 48.3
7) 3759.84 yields 32.6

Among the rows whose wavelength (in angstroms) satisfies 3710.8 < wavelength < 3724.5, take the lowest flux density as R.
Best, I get 20.5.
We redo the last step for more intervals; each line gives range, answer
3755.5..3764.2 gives 31.8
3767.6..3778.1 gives 27.1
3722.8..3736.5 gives 21.7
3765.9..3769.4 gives 33.9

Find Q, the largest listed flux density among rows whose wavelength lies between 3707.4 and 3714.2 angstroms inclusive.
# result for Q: 35.4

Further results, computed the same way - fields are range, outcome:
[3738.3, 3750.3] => 38.5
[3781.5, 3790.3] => 48.3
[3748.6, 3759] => 40.8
